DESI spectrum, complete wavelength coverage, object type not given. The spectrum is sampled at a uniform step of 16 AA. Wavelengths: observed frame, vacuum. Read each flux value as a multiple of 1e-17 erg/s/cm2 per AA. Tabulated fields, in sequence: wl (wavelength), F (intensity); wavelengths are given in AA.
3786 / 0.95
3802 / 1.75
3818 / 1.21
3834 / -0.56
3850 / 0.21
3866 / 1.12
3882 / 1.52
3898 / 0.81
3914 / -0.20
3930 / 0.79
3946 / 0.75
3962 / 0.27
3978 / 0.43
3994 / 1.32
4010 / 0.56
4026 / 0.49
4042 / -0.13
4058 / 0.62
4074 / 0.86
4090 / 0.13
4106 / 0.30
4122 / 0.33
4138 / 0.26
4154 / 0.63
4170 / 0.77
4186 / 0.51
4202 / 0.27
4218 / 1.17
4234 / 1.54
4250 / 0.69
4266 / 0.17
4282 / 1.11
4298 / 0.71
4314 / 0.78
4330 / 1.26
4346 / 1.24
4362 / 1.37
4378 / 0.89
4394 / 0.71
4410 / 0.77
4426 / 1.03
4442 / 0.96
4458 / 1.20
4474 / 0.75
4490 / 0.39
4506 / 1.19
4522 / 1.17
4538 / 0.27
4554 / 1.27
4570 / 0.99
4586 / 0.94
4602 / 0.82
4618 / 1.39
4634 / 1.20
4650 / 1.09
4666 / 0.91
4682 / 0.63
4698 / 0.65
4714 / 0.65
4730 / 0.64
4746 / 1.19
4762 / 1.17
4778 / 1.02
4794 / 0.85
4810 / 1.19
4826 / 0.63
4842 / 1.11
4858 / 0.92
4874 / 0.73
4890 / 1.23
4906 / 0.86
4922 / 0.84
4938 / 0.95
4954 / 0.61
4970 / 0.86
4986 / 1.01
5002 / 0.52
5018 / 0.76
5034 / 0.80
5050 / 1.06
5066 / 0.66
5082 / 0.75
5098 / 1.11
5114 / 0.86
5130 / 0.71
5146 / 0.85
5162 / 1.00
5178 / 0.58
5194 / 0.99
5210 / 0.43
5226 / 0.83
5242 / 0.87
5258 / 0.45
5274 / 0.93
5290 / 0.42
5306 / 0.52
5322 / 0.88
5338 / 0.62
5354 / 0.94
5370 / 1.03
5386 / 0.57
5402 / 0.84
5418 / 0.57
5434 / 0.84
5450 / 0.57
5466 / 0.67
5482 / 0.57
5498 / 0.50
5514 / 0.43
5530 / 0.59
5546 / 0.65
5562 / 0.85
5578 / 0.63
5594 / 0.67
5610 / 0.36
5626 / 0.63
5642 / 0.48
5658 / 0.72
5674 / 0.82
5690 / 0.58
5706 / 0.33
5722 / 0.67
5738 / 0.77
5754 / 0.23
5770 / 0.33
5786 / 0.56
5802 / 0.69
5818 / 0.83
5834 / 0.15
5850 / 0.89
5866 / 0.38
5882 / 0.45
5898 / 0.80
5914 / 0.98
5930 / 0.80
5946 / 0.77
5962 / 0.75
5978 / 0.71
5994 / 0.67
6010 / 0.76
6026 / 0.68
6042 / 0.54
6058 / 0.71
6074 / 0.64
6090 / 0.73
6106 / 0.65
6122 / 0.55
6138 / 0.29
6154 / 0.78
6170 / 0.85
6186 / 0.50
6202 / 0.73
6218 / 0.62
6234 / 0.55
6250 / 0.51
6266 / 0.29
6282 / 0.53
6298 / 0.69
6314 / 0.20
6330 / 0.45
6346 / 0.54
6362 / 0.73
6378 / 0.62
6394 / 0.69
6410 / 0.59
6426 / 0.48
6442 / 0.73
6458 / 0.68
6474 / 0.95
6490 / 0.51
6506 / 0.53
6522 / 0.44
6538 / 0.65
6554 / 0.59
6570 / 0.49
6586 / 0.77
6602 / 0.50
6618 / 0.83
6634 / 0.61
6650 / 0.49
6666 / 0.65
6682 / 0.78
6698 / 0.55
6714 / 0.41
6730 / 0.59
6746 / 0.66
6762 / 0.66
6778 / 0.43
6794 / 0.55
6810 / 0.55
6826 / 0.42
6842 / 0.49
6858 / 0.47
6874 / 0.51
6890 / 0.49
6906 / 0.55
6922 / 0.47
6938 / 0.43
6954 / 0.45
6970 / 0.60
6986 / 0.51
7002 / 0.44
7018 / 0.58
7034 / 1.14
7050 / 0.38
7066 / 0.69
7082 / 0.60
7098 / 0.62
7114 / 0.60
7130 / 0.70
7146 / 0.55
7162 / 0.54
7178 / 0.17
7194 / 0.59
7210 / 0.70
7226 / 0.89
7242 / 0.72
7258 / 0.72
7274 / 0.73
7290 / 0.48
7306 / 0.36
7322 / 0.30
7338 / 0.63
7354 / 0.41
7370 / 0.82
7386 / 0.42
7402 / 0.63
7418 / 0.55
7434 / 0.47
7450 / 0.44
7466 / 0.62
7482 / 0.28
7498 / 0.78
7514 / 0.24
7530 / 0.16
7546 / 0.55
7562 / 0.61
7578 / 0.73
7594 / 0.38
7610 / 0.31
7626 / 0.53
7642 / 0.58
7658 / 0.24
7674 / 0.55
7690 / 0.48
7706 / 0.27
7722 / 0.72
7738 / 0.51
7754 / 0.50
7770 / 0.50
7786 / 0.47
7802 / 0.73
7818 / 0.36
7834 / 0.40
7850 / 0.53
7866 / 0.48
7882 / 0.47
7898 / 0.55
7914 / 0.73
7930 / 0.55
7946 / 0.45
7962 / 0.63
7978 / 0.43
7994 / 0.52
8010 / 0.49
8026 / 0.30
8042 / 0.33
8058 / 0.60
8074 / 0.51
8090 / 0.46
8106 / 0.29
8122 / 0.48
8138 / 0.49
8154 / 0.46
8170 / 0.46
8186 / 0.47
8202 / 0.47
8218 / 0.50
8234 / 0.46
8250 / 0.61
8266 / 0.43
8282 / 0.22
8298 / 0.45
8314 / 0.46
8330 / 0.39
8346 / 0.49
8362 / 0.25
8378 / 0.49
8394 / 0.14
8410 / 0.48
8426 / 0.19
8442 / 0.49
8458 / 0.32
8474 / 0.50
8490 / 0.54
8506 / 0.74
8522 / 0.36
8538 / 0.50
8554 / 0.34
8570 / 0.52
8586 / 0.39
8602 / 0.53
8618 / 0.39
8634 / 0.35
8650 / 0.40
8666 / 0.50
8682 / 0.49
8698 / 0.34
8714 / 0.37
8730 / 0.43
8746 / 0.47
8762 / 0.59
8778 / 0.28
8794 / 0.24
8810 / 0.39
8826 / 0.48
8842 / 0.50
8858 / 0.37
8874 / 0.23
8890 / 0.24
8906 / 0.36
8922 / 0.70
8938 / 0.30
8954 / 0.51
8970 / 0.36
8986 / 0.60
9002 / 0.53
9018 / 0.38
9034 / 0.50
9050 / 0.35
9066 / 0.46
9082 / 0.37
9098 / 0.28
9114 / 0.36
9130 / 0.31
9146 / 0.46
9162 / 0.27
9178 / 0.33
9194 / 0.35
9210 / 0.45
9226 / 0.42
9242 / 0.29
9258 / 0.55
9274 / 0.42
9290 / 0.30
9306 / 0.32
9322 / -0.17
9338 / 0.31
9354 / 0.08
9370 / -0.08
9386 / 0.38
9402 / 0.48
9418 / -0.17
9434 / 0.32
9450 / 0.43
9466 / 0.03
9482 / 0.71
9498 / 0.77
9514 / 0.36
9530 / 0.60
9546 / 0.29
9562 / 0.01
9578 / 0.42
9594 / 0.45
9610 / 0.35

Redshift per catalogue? 0.072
